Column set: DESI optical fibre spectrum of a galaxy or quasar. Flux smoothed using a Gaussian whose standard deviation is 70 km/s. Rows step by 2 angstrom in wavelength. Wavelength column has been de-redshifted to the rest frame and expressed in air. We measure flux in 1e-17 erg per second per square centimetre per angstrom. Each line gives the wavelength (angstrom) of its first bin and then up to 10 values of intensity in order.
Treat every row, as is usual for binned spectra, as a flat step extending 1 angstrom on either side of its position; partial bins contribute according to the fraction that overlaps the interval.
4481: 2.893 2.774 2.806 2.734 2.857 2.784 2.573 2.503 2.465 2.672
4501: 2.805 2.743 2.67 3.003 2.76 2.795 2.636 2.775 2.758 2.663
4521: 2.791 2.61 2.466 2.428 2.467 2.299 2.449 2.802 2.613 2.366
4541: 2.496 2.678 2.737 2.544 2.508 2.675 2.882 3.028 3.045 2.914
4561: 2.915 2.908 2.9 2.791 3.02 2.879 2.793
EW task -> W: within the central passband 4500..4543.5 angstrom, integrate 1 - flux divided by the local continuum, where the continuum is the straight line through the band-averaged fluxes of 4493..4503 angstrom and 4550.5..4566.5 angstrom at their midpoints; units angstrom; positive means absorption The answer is 1.5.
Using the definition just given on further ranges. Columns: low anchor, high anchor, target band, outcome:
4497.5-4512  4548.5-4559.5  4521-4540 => 2.0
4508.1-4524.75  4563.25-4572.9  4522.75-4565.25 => 2.1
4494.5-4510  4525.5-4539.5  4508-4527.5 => -0.6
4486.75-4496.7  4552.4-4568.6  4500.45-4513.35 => -0.2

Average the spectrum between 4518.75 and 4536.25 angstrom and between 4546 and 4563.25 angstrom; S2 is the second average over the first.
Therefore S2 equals 1.11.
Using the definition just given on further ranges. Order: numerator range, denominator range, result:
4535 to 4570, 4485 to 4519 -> 1.02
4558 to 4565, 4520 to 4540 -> 1.15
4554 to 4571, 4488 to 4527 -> 1.09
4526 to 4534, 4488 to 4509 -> 0.89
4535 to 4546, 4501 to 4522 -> 0.94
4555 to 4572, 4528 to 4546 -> 1.15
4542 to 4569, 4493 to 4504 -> 1.07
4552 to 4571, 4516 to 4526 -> 1.10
